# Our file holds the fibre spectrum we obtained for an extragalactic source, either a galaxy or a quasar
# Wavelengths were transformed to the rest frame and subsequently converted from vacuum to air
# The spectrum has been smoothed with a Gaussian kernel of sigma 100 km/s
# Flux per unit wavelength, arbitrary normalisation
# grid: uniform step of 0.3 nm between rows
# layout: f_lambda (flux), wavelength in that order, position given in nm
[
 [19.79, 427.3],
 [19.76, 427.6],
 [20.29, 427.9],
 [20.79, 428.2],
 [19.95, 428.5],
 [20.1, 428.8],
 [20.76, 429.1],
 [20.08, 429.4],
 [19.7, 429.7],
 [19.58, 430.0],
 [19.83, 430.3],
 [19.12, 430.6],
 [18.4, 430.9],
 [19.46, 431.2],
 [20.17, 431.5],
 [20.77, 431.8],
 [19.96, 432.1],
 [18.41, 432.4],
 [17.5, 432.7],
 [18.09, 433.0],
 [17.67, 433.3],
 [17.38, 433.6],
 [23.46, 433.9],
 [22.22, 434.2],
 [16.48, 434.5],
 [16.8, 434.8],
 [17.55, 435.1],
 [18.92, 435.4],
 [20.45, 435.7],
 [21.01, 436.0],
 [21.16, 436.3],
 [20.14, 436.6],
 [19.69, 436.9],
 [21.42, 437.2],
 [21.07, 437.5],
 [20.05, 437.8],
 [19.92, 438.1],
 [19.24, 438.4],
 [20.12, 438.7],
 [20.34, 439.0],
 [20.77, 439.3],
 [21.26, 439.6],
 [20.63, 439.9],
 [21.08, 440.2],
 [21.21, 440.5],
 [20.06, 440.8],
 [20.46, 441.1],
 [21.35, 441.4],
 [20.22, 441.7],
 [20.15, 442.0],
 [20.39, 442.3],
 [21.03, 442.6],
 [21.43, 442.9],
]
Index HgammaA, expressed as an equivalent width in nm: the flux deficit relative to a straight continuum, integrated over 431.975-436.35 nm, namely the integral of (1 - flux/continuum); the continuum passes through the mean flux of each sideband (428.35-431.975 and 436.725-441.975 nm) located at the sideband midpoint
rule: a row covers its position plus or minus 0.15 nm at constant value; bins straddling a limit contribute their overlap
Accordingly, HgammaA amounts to 0.23 nm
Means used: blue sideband 19.8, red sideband 20.5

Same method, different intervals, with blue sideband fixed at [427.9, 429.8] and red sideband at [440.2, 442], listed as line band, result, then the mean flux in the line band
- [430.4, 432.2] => 0.06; 19.6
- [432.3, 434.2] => 0.13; 19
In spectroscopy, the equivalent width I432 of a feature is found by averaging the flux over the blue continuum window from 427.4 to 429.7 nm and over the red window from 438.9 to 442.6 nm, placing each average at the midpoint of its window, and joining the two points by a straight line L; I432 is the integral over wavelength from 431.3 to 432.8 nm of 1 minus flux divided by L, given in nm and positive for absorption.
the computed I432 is 0.07 nm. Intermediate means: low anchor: 20.2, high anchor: 20.7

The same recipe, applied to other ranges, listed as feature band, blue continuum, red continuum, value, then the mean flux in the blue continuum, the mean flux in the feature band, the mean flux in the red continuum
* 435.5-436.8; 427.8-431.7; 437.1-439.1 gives -0.026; 19.9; 20.6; 20.3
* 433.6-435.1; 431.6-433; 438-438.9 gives 0.002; 19.1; 19.3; 19.8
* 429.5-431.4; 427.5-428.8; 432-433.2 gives -0.012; 20.2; 19.4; 18.4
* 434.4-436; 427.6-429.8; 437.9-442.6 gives 0.158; 20.2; 18.4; 20.5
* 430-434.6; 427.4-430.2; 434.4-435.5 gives -0.185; 20.1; 19.3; 17.4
